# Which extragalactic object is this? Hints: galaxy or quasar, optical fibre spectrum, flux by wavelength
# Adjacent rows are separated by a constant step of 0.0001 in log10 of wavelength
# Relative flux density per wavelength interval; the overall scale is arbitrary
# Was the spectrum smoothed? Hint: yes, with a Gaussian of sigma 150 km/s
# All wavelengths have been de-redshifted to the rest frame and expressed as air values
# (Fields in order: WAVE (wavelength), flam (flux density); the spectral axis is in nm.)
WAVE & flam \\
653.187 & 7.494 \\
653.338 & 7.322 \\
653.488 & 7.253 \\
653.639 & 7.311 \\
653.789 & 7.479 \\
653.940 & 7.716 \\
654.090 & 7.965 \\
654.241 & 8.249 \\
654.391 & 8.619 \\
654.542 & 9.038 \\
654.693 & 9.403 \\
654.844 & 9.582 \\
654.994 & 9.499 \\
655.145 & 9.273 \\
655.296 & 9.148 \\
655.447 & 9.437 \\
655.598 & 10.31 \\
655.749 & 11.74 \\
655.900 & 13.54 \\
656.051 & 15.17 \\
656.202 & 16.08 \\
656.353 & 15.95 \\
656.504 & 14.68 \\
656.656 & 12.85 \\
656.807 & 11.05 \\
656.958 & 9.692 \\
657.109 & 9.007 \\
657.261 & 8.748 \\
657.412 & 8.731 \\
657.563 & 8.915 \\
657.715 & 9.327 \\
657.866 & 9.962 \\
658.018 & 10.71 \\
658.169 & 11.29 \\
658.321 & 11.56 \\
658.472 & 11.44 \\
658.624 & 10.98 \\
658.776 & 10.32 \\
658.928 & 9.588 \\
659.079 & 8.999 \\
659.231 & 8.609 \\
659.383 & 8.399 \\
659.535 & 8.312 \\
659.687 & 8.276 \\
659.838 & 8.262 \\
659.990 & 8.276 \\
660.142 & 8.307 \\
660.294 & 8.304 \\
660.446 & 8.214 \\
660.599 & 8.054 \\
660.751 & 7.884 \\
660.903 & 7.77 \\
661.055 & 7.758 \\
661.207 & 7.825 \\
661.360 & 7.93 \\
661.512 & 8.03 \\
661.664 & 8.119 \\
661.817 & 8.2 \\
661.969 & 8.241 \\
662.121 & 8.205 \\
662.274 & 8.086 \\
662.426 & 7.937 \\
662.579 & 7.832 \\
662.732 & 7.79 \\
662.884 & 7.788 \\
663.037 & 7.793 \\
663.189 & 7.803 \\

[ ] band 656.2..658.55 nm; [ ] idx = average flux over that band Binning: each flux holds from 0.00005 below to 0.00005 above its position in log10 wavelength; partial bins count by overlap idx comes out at 11.1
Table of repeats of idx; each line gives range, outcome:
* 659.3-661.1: 8.16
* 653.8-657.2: 10.7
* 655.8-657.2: 13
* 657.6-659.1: 10.4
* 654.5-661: 10.1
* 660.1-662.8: 8.02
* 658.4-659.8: 9.4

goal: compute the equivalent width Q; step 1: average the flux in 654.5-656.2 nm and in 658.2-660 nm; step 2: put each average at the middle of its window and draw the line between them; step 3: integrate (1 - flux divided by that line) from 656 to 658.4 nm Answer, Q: -0.29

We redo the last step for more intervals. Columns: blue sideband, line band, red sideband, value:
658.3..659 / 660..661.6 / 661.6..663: 0.19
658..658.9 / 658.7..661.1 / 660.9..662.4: 0.29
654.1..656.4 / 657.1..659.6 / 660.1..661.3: -0.14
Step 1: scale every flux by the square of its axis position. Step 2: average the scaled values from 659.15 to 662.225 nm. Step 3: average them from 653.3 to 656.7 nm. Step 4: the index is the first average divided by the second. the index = 0.80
